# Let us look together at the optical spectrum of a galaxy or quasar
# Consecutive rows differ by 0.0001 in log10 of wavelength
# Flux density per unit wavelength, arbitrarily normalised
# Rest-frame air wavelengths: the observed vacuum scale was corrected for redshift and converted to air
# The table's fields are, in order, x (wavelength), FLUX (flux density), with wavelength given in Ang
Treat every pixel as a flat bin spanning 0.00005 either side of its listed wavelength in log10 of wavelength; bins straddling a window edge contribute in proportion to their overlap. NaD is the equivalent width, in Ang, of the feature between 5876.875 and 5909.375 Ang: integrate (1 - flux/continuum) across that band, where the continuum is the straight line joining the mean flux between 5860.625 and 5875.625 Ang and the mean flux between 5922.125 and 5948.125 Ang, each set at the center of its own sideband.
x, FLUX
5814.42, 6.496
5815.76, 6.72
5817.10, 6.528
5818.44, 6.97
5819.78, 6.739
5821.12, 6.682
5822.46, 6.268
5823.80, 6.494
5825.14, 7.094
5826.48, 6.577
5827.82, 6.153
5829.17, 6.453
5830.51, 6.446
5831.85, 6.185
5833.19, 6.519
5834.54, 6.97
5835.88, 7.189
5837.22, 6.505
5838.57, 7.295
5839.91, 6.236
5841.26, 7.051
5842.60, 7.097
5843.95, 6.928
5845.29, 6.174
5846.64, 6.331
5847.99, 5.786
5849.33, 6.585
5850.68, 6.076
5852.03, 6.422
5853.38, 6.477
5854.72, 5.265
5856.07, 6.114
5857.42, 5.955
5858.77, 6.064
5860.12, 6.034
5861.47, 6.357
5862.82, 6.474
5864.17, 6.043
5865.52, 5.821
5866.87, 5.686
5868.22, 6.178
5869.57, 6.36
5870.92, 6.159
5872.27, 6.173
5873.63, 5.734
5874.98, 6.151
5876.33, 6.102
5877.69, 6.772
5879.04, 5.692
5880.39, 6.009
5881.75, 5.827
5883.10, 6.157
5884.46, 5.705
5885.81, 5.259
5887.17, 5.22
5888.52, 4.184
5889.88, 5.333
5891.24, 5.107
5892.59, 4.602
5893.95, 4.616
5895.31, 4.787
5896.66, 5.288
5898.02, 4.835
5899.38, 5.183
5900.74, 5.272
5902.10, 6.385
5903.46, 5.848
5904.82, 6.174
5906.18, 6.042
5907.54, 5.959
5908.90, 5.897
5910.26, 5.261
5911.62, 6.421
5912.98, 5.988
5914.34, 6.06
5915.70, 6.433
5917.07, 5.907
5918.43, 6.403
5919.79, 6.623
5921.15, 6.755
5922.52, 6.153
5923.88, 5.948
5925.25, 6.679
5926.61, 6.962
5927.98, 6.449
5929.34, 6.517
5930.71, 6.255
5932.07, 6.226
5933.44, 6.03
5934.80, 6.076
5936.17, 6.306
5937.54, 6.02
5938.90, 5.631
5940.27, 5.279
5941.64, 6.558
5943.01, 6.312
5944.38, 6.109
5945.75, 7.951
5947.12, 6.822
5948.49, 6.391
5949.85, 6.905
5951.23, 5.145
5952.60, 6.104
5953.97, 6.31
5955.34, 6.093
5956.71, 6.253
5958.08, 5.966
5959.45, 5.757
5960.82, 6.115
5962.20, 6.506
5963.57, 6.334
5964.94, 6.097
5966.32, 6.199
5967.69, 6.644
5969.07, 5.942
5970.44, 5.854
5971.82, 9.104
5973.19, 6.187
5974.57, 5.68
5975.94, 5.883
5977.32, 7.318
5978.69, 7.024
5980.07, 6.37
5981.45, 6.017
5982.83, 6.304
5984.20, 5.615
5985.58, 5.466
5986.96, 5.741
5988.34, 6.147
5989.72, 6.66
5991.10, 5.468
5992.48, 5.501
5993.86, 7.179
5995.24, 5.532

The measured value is 3.58 Ang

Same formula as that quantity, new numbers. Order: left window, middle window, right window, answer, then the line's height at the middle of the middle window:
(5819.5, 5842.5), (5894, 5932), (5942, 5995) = 2.59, 6.44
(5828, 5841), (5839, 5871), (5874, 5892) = -0.13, 6.22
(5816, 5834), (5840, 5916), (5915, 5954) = 6.50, 6.44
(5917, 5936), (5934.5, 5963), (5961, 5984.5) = 0.77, 6.4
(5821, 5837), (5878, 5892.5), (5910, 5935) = 2.18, 6.41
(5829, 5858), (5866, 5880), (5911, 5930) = 0.73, 6.43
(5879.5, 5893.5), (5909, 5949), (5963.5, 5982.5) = -2.68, 5.89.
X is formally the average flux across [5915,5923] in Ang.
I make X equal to 6.38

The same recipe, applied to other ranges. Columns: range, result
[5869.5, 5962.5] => 5.97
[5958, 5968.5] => 6.21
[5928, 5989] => 6.27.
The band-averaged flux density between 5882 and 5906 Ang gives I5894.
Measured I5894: 5.32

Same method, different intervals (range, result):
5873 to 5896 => 5.49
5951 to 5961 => 6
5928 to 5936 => 6.25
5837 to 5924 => 5.96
